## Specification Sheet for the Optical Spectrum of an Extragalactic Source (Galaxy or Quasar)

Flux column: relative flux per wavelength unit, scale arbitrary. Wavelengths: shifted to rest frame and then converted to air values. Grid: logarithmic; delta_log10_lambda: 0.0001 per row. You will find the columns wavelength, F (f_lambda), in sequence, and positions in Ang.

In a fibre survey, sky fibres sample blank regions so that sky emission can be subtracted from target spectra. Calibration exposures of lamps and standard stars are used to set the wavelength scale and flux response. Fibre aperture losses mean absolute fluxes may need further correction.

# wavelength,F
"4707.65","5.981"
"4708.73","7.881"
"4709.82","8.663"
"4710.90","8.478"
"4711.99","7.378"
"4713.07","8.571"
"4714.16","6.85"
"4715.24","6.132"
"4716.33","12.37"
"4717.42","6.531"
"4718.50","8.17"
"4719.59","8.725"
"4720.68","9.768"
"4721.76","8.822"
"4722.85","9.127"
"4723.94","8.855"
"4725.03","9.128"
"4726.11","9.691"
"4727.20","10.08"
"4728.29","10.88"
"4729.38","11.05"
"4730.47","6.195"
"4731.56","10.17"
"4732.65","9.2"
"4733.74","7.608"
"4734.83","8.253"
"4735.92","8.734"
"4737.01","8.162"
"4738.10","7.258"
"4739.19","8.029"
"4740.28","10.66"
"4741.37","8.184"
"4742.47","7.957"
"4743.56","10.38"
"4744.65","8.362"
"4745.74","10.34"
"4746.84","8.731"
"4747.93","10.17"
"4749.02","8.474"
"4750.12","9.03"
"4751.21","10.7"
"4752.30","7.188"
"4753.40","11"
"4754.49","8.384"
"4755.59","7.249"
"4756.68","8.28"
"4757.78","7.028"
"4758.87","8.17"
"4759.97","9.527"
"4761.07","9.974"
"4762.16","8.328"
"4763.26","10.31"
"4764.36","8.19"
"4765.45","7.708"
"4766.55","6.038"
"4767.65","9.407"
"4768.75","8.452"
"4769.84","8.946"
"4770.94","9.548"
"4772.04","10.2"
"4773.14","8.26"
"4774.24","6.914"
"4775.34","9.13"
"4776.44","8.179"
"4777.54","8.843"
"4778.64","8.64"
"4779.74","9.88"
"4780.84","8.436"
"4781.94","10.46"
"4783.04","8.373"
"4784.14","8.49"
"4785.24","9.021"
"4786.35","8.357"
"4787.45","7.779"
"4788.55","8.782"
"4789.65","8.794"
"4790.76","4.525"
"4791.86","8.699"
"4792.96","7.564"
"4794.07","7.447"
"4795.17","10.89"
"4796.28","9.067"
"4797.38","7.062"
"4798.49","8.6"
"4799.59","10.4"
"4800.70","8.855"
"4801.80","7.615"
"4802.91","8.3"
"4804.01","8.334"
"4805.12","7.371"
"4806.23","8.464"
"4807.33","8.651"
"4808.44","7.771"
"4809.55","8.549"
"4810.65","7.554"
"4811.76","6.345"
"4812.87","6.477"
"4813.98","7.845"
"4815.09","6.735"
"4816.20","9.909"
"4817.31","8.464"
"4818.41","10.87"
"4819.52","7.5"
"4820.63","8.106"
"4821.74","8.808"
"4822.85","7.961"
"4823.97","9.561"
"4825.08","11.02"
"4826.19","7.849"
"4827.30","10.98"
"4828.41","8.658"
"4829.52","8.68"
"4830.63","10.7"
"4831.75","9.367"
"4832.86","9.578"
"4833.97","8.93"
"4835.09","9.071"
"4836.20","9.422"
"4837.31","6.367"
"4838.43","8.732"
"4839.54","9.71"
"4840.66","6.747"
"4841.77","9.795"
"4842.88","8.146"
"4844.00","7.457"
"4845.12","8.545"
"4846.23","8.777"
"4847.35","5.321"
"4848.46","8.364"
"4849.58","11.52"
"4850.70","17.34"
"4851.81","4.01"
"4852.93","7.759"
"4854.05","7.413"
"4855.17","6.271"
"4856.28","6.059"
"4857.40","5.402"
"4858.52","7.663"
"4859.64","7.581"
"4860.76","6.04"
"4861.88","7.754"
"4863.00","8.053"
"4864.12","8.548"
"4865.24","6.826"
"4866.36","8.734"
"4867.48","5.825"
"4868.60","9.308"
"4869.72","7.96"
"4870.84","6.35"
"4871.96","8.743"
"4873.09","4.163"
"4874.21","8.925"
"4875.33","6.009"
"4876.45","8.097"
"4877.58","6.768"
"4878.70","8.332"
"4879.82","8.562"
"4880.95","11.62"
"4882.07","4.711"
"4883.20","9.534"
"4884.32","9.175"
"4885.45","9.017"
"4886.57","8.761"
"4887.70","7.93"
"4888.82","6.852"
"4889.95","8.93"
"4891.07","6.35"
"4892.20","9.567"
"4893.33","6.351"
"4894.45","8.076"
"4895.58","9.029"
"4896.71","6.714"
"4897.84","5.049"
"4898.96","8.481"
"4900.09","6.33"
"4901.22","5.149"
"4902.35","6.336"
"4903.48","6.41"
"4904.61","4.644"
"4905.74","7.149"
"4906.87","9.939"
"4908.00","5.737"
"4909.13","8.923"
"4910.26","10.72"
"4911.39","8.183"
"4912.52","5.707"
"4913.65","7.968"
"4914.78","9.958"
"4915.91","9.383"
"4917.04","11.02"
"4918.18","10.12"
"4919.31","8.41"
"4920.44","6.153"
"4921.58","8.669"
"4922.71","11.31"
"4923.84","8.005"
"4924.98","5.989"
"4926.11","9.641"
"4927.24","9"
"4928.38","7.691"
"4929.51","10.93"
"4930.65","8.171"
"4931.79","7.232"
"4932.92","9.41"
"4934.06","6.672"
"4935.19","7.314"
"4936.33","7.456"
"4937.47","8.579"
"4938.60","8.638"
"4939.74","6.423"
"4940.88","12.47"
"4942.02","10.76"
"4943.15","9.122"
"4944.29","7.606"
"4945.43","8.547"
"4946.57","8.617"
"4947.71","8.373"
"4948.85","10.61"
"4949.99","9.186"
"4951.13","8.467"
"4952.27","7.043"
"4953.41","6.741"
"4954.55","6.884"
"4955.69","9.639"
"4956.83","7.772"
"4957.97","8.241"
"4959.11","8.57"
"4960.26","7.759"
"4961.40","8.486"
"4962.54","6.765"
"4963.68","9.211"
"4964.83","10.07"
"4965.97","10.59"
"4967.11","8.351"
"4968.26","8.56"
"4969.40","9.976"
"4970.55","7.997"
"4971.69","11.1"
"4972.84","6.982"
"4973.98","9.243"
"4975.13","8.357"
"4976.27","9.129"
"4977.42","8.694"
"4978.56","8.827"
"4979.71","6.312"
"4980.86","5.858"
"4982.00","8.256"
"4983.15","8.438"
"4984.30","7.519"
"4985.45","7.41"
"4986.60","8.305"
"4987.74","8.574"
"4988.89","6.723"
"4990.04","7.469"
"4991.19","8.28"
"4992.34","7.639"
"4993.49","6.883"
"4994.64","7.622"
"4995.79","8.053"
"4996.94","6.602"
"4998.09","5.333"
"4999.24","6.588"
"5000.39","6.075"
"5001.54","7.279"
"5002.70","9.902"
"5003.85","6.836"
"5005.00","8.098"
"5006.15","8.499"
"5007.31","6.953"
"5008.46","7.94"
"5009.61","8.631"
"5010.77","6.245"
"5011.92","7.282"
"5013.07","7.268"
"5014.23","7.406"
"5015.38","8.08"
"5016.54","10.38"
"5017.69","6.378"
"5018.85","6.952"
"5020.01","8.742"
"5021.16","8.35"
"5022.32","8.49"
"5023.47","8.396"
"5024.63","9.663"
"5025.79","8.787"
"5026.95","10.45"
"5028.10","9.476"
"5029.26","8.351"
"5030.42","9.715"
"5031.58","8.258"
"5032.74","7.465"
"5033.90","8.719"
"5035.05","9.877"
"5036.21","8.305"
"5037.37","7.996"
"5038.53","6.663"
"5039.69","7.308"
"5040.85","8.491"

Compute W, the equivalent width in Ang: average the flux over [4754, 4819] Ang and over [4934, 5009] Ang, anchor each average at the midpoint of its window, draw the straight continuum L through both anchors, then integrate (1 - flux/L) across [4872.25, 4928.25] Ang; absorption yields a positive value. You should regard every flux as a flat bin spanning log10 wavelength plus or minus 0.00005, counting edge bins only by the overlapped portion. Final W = 2.2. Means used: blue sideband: 8.41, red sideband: 8.15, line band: 7.92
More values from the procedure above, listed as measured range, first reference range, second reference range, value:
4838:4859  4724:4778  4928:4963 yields 1.1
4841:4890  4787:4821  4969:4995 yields 1.3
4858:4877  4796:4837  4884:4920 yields 1.7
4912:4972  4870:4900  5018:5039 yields -4.0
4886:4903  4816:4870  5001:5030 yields 2.1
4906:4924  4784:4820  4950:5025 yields -1.5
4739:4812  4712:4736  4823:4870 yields 0.4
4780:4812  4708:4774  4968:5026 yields 0.9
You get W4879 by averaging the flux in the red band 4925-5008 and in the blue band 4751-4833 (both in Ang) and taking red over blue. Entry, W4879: 0.96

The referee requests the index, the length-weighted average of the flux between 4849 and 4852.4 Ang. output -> 10.9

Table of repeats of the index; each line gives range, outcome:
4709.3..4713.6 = 8.28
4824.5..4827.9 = 9.94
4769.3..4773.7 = 9.22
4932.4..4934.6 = 8.01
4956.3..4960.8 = 8.08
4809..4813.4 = 7.24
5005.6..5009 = 7.78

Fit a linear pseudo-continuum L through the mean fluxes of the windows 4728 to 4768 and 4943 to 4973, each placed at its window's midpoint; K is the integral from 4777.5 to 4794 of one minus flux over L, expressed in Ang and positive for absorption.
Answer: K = 0.6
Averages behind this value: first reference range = 8.77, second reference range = 8.58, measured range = 8.4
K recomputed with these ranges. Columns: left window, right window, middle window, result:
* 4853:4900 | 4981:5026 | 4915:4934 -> -2.8 Ang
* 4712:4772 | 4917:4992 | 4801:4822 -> 1.4 Ang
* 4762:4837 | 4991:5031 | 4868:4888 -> 0.8 Ang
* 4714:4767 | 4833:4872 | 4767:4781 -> -0.4 Ang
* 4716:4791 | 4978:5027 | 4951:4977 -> -2.1 Ang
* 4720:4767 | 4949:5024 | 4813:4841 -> -0.9 Ang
